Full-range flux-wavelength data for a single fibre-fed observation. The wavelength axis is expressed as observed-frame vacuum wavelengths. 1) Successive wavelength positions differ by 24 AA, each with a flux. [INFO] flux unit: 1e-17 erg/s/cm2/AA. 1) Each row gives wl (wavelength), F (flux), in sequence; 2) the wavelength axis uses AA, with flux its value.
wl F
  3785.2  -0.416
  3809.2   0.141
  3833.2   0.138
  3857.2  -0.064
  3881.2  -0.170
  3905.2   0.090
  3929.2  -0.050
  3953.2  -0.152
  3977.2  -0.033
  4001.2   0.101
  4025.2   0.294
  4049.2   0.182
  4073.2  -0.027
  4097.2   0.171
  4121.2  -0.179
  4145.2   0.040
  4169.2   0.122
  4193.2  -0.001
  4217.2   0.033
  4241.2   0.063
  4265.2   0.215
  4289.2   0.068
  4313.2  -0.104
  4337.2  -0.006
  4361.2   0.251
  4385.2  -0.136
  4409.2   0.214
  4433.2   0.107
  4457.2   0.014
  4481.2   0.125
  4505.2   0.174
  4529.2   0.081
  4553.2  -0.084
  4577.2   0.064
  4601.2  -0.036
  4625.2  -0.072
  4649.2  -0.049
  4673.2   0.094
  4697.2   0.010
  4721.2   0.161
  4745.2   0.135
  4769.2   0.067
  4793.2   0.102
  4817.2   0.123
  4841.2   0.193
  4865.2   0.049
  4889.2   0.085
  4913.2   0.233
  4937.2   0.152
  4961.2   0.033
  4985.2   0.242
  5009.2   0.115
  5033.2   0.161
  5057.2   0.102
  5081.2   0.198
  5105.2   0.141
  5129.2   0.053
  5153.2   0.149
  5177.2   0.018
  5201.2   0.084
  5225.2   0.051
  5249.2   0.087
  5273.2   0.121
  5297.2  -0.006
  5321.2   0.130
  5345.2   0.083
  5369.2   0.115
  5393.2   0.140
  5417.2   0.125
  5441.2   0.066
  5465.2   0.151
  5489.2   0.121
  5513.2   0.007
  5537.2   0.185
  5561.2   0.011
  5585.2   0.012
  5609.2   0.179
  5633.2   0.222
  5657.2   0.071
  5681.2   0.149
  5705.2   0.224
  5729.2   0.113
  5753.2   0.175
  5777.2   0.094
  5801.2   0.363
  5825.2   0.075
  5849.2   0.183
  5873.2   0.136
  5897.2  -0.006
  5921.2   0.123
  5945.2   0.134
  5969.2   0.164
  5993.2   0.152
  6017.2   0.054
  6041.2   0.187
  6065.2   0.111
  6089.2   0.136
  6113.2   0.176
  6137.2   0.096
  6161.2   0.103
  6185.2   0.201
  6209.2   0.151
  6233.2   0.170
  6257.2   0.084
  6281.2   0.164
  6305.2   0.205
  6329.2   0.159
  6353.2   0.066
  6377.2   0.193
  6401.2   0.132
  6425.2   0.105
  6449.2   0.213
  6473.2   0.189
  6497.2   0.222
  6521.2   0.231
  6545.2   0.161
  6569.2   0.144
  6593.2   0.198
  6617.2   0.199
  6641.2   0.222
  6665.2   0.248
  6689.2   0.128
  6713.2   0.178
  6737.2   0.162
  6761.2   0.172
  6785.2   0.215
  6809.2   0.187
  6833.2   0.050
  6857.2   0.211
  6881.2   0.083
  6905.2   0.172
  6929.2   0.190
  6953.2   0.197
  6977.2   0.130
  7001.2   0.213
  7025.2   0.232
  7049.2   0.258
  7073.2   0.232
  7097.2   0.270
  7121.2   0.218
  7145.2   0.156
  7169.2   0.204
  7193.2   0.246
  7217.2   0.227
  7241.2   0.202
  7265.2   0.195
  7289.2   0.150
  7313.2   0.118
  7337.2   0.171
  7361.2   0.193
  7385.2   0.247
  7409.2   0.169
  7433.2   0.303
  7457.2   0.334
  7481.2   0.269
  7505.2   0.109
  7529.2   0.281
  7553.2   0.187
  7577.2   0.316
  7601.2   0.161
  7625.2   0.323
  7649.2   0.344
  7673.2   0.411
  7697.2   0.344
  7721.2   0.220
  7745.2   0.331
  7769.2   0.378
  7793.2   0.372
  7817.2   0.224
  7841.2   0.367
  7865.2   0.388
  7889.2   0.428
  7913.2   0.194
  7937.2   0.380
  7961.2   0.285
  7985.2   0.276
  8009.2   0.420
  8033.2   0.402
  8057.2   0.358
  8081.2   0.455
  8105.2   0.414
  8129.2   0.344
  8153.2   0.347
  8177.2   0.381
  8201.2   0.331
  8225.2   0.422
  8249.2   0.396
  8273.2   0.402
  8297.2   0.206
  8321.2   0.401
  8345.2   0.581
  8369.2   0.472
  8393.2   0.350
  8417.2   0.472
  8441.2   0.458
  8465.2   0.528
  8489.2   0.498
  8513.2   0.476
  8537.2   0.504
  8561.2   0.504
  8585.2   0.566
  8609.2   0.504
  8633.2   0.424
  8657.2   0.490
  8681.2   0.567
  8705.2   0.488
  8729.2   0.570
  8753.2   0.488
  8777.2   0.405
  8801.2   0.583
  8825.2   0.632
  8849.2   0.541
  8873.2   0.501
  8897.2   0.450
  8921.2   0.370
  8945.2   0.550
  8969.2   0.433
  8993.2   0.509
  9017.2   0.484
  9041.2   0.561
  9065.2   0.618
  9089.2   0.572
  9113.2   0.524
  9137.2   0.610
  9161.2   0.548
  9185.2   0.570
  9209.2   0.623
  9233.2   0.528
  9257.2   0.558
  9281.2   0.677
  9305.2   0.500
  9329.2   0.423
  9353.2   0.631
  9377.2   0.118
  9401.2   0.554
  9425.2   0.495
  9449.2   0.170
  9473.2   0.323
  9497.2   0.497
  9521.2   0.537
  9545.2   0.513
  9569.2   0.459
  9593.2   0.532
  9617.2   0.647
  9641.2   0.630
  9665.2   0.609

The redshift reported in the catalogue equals 0.91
